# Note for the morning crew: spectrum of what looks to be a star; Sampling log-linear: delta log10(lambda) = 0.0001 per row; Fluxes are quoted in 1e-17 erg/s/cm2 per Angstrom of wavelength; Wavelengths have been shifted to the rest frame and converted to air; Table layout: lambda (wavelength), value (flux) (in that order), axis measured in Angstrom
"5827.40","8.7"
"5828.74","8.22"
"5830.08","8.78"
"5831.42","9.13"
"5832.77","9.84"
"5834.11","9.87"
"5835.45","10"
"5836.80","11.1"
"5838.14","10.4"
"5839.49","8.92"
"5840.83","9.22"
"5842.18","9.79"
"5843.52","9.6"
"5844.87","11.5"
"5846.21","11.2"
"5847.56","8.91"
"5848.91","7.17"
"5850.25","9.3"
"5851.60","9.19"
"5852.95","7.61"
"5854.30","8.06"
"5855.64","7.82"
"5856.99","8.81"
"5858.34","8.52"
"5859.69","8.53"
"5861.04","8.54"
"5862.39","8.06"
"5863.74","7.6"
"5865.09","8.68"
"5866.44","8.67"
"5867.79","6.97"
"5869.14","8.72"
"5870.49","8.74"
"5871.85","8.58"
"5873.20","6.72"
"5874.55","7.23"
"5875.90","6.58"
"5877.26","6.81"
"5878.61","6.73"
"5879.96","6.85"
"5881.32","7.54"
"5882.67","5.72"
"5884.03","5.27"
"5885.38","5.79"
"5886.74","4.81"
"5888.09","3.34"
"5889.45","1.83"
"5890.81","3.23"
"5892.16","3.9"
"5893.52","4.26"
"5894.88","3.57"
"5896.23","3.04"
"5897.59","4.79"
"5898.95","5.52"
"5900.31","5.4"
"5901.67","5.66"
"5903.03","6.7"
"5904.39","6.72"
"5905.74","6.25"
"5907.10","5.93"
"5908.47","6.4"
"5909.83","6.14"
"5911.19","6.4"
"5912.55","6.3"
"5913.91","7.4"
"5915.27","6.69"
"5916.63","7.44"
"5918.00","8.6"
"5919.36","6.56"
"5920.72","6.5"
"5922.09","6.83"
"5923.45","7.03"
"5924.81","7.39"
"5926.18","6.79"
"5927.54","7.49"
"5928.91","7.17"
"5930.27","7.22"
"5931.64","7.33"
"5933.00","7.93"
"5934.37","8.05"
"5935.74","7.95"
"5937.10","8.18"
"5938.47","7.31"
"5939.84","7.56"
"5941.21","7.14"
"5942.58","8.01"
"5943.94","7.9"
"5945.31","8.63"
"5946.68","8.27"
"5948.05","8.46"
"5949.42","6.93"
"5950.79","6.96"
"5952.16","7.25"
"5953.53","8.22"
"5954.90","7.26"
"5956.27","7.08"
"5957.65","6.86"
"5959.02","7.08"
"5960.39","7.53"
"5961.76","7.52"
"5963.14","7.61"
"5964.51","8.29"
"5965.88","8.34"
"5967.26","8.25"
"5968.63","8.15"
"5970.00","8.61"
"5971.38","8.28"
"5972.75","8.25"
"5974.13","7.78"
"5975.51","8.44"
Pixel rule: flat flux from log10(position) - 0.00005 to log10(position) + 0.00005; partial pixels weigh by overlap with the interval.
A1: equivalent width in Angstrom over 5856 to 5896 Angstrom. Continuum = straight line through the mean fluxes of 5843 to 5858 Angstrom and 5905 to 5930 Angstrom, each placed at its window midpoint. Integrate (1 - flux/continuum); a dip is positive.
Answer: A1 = 8.4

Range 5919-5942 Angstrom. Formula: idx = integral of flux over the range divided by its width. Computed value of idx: 7.33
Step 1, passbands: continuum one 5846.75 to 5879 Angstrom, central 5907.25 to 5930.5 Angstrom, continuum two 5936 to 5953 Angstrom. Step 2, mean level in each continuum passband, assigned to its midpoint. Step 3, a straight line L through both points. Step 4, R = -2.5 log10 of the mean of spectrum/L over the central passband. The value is 0.13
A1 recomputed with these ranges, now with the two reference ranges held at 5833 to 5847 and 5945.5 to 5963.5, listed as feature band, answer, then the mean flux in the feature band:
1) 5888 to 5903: 7.87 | 4.19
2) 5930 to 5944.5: 0.34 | 7.7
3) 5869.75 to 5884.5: 3.62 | 7.01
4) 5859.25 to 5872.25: 1.69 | 8.3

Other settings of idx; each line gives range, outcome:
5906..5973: 7.45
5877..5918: 5.59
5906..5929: 6.87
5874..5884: 6.67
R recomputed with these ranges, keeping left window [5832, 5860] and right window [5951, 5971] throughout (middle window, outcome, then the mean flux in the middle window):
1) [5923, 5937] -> 0.092 mag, 7.48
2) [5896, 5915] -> 0.377 mag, 5.99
